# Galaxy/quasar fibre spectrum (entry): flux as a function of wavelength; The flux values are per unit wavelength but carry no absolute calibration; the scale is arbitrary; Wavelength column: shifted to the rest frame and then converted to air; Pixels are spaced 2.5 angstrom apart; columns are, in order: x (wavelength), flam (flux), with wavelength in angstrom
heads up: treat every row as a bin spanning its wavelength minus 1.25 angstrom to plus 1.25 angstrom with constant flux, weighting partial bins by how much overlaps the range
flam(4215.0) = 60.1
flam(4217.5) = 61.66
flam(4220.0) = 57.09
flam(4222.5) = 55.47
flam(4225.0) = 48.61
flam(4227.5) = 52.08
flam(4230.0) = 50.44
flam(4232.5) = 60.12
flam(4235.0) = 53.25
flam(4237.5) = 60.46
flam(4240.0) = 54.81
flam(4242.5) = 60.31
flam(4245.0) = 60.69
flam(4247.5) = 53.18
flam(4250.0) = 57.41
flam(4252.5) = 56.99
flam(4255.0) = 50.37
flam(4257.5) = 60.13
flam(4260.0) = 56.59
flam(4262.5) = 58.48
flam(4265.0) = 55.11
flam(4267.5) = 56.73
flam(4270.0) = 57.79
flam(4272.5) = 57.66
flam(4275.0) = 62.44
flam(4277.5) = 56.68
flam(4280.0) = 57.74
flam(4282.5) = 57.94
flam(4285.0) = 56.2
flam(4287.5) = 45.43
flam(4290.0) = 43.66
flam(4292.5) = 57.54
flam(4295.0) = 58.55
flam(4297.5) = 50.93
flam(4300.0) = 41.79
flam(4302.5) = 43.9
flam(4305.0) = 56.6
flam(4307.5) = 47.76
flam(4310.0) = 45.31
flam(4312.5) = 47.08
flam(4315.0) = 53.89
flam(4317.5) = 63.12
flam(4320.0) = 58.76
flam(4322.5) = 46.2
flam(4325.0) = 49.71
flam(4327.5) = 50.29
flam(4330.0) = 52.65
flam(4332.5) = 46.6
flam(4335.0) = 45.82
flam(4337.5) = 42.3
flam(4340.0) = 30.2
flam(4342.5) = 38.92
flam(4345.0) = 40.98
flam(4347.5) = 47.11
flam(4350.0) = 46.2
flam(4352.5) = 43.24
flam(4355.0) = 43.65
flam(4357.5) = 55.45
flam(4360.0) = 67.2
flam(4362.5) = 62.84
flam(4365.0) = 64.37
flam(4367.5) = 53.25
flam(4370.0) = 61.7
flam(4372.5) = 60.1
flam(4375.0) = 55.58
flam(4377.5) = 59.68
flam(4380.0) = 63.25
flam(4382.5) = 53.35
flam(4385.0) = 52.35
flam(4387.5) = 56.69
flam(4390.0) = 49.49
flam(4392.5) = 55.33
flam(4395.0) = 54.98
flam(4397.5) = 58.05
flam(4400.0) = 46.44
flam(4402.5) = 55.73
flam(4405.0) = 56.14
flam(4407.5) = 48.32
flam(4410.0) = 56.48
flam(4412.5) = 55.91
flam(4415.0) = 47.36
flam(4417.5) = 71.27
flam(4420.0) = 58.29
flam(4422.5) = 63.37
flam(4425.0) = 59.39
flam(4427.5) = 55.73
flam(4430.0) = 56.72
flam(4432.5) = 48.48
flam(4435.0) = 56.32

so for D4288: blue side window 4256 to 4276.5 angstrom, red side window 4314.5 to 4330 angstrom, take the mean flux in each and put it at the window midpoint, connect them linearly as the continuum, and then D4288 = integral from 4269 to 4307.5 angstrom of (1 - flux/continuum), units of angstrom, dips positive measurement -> 2.0 angstrom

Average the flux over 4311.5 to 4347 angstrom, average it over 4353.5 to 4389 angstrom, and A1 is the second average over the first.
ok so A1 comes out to 1.2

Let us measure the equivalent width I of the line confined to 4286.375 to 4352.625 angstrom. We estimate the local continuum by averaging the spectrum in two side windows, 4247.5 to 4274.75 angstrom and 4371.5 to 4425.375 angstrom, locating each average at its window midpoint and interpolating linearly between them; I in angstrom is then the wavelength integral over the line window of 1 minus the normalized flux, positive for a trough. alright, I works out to 9.96 angstrom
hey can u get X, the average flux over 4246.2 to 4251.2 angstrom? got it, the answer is 55.3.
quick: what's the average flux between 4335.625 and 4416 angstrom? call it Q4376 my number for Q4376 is 52.5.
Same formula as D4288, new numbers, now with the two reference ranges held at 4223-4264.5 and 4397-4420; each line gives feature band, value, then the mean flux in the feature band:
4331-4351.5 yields 4.8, 42.4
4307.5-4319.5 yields 0.7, 52.3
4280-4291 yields 0.8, 51.8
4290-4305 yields 1.4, 50.5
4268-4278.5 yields -0.5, 58.6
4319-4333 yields 1.2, 50.8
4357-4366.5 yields -1.3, 62.8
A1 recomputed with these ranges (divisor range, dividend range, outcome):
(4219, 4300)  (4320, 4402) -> 0.94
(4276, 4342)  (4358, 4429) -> 1.14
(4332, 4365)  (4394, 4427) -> 1.18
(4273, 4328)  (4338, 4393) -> 1.00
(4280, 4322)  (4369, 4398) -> 1.09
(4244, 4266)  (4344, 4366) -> 0.93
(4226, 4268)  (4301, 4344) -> 0.86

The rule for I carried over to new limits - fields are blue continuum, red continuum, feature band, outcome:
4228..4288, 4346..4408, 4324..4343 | 3.7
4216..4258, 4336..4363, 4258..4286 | -2.4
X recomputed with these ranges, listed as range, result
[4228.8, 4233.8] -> 55.3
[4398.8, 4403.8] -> 51.2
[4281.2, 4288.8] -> 53.2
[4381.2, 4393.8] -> 53.5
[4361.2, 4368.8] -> 60.2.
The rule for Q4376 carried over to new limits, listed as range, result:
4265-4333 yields 52.8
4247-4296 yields 55.9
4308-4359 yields 47.5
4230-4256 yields 56.5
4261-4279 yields 57.8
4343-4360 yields 47.3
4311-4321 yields 55.4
